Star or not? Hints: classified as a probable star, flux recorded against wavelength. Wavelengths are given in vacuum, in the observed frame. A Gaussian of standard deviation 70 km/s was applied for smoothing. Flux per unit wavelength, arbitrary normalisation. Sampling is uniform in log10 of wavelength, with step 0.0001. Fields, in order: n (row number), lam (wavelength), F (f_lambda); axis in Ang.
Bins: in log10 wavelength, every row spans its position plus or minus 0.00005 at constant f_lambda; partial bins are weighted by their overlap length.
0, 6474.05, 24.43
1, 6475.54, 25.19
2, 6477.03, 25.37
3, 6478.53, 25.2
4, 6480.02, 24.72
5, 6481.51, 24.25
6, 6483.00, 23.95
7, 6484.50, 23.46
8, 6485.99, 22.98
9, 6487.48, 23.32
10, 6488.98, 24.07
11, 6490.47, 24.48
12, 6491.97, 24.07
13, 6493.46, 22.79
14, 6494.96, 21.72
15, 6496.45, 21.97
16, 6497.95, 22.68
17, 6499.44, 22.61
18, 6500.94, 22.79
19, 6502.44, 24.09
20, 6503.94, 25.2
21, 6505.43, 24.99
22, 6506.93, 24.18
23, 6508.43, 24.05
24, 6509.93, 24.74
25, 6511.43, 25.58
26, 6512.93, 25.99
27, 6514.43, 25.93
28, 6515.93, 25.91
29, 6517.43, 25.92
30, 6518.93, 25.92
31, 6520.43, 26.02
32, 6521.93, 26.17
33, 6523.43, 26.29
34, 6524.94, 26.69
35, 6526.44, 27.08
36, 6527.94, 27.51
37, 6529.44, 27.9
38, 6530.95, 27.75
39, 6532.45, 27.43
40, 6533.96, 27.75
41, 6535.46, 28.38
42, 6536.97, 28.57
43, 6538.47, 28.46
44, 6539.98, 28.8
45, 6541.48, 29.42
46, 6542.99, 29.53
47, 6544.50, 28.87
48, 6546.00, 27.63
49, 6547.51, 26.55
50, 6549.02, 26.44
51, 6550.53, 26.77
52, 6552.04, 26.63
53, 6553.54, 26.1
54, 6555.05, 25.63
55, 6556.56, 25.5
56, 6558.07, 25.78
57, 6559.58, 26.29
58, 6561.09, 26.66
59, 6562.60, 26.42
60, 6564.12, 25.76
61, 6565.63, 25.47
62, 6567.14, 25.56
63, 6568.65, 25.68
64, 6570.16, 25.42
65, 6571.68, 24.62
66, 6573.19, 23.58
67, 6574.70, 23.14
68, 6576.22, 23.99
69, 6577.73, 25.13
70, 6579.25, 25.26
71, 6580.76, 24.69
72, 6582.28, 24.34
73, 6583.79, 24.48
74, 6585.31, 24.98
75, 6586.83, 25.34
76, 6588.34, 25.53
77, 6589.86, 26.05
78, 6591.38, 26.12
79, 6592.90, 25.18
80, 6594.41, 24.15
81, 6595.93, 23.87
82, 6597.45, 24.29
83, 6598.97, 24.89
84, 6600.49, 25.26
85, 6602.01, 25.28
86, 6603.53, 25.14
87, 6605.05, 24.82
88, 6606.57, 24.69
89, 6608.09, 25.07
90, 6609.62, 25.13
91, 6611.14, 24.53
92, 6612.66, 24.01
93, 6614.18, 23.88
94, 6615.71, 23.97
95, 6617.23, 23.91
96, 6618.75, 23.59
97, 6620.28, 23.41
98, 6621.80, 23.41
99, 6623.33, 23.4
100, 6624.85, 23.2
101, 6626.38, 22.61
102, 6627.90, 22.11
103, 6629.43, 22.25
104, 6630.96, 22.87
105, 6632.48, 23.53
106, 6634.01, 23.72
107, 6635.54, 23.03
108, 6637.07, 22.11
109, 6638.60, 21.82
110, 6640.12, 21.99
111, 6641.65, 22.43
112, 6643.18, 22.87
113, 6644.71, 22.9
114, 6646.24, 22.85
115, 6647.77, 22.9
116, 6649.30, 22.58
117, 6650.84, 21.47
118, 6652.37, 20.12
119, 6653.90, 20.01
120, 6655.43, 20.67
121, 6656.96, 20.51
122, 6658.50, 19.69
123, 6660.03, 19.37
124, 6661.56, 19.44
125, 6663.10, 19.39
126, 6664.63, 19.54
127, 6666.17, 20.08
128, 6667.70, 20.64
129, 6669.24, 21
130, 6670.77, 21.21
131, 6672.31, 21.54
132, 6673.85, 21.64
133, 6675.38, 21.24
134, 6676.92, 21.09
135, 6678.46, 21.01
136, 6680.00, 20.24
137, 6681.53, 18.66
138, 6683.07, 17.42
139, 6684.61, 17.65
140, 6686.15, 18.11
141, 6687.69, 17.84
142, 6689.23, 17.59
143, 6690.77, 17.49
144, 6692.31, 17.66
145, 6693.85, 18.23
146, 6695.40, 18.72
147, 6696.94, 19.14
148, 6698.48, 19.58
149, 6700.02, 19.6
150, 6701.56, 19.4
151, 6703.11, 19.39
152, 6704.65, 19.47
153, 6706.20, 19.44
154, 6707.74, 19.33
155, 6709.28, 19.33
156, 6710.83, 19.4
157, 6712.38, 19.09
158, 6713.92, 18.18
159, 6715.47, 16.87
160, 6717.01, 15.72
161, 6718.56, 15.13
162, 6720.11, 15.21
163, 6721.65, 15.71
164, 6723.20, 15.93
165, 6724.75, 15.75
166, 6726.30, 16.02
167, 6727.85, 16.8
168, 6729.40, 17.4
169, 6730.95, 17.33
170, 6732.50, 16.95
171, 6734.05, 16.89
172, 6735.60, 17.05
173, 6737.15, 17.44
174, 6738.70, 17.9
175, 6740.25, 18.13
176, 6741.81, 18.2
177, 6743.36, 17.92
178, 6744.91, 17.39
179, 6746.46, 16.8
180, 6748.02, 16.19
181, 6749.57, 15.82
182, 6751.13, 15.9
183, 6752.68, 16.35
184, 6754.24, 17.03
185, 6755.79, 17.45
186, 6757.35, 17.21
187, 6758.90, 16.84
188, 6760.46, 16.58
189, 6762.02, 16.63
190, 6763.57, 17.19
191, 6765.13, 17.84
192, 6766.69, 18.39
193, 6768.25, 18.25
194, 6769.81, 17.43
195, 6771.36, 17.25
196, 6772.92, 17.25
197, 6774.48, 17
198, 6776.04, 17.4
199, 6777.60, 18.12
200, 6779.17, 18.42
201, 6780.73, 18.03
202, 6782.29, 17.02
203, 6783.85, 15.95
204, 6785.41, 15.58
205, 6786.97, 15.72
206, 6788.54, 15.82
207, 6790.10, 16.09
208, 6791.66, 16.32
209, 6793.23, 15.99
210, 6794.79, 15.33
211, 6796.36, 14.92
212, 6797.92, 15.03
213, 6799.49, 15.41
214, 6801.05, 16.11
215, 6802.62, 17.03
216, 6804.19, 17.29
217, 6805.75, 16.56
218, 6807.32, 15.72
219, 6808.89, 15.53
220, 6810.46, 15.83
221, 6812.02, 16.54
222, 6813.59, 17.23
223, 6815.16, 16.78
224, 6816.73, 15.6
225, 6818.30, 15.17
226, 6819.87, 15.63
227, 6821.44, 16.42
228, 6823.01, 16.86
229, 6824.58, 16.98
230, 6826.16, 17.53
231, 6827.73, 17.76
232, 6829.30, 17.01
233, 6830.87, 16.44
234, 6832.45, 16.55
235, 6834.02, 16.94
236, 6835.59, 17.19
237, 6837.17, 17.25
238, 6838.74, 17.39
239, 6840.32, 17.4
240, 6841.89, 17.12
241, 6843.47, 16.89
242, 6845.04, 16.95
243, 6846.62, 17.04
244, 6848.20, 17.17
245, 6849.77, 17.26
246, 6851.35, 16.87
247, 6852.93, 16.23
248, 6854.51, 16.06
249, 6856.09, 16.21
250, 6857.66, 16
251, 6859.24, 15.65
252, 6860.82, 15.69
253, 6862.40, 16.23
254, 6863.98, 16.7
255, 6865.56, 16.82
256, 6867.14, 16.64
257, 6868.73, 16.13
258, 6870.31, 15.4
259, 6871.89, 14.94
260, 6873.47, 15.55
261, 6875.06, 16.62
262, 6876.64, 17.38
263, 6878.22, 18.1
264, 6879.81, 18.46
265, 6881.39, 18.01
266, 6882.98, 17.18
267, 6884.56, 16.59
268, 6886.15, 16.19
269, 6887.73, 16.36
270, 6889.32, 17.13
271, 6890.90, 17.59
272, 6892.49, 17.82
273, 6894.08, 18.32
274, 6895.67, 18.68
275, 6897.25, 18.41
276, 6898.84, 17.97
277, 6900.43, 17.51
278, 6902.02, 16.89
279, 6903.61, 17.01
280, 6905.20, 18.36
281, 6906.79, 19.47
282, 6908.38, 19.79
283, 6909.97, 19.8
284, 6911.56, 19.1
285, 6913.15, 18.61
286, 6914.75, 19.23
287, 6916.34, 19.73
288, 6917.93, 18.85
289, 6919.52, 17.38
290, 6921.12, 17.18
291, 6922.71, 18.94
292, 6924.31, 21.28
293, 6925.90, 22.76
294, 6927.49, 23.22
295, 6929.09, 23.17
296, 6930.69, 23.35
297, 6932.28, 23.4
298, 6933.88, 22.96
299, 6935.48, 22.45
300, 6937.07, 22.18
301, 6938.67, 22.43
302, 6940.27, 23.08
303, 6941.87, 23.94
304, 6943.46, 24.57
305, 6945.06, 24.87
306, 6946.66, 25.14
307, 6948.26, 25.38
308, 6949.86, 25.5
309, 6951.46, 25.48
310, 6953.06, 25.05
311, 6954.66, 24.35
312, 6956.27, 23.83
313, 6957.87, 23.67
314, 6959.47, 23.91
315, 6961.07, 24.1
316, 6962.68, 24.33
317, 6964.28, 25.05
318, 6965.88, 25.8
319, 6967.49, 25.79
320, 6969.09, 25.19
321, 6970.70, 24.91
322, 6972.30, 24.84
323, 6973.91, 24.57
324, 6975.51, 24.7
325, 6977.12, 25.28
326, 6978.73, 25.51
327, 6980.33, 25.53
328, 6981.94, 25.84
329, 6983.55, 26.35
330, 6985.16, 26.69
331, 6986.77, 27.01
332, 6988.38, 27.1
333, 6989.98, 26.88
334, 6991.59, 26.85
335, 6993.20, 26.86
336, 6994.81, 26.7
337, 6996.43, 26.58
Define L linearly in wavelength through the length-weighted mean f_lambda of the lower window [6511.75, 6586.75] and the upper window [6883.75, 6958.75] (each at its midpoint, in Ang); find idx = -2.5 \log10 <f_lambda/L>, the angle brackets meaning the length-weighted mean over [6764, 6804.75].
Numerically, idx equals 0.34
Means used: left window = 26.3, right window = 20.8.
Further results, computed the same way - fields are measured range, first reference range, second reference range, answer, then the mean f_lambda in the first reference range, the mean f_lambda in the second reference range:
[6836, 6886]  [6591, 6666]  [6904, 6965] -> 0.318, 22.9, 22.2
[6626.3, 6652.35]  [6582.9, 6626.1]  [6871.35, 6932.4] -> 0.062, 24.5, 18.6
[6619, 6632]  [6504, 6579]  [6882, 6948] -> 0.089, 26.3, 20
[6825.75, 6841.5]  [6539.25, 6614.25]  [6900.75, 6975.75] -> 0.335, 25.6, 22.4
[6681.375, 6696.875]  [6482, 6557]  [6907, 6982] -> 0.345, 25.7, 23.1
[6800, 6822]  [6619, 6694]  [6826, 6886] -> 0.094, 21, 16.8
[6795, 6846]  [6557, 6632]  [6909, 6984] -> 0.393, 24.6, 23.2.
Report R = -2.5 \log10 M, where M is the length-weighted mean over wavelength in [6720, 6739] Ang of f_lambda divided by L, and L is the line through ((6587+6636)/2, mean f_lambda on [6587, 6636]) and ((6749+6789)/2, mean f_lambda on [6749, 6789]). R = 0.13 mag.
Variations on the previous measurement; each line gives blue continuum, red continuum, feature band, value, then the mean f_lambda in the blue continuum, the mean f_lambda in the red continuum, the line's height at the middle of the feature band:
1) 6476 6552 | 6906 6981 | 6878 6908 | 0.30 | 25.7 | 23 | 23.3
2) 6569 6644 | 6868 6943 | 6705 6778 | 0.26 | 24.1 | 19.1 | 21.8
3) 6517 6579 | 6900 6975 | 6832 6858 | 0.35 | 26.6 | 22.3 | 23.3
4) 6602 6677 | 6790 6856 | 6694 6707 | 0.06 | 22.4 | 16.5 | 20.4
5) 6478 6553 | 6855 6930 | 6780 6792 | 0.23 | 25.7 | 17.9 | 20.1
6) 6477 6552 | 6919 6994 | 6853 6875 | 0.46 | 25.7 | 24.3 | 24.6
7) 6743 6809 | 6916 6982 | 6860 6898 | 0.22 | 16.7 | 23.6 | 20.8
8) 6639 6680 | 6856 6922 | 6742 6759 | 0.17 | 21.1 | 17.4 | 19.6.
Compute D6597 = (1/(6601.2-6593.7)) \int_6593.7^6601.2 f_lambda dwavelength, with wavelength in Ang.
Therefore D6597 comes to 24.5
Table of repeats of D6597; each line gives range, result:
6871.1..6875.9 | 15.7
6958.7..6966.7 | 24.6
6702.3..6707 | 19.4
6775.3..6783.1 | 17.8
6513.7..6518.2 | 25.9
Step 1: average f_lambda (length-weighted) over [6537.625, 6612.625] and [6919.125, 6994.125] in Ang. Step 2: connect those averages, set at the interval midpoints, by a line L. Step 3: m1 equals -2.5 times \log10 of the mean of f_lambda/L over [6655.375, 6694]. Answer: 0.28 mag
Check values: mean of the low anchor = 25.7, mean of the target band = 19.6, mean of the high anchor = 24.3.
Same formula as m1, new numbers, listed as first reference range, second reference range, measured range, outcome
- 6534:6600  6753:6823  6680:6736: 0.13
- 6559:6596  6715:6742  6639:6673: -0.02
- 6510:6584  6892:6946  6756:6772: 0.30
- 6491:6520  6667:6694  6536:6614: -0.15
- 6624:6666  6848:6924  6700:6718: 0.10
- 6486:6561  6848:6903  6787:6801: 0.21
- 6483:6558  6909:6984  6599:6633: 0.06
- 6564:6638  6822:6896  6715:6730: 0.28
